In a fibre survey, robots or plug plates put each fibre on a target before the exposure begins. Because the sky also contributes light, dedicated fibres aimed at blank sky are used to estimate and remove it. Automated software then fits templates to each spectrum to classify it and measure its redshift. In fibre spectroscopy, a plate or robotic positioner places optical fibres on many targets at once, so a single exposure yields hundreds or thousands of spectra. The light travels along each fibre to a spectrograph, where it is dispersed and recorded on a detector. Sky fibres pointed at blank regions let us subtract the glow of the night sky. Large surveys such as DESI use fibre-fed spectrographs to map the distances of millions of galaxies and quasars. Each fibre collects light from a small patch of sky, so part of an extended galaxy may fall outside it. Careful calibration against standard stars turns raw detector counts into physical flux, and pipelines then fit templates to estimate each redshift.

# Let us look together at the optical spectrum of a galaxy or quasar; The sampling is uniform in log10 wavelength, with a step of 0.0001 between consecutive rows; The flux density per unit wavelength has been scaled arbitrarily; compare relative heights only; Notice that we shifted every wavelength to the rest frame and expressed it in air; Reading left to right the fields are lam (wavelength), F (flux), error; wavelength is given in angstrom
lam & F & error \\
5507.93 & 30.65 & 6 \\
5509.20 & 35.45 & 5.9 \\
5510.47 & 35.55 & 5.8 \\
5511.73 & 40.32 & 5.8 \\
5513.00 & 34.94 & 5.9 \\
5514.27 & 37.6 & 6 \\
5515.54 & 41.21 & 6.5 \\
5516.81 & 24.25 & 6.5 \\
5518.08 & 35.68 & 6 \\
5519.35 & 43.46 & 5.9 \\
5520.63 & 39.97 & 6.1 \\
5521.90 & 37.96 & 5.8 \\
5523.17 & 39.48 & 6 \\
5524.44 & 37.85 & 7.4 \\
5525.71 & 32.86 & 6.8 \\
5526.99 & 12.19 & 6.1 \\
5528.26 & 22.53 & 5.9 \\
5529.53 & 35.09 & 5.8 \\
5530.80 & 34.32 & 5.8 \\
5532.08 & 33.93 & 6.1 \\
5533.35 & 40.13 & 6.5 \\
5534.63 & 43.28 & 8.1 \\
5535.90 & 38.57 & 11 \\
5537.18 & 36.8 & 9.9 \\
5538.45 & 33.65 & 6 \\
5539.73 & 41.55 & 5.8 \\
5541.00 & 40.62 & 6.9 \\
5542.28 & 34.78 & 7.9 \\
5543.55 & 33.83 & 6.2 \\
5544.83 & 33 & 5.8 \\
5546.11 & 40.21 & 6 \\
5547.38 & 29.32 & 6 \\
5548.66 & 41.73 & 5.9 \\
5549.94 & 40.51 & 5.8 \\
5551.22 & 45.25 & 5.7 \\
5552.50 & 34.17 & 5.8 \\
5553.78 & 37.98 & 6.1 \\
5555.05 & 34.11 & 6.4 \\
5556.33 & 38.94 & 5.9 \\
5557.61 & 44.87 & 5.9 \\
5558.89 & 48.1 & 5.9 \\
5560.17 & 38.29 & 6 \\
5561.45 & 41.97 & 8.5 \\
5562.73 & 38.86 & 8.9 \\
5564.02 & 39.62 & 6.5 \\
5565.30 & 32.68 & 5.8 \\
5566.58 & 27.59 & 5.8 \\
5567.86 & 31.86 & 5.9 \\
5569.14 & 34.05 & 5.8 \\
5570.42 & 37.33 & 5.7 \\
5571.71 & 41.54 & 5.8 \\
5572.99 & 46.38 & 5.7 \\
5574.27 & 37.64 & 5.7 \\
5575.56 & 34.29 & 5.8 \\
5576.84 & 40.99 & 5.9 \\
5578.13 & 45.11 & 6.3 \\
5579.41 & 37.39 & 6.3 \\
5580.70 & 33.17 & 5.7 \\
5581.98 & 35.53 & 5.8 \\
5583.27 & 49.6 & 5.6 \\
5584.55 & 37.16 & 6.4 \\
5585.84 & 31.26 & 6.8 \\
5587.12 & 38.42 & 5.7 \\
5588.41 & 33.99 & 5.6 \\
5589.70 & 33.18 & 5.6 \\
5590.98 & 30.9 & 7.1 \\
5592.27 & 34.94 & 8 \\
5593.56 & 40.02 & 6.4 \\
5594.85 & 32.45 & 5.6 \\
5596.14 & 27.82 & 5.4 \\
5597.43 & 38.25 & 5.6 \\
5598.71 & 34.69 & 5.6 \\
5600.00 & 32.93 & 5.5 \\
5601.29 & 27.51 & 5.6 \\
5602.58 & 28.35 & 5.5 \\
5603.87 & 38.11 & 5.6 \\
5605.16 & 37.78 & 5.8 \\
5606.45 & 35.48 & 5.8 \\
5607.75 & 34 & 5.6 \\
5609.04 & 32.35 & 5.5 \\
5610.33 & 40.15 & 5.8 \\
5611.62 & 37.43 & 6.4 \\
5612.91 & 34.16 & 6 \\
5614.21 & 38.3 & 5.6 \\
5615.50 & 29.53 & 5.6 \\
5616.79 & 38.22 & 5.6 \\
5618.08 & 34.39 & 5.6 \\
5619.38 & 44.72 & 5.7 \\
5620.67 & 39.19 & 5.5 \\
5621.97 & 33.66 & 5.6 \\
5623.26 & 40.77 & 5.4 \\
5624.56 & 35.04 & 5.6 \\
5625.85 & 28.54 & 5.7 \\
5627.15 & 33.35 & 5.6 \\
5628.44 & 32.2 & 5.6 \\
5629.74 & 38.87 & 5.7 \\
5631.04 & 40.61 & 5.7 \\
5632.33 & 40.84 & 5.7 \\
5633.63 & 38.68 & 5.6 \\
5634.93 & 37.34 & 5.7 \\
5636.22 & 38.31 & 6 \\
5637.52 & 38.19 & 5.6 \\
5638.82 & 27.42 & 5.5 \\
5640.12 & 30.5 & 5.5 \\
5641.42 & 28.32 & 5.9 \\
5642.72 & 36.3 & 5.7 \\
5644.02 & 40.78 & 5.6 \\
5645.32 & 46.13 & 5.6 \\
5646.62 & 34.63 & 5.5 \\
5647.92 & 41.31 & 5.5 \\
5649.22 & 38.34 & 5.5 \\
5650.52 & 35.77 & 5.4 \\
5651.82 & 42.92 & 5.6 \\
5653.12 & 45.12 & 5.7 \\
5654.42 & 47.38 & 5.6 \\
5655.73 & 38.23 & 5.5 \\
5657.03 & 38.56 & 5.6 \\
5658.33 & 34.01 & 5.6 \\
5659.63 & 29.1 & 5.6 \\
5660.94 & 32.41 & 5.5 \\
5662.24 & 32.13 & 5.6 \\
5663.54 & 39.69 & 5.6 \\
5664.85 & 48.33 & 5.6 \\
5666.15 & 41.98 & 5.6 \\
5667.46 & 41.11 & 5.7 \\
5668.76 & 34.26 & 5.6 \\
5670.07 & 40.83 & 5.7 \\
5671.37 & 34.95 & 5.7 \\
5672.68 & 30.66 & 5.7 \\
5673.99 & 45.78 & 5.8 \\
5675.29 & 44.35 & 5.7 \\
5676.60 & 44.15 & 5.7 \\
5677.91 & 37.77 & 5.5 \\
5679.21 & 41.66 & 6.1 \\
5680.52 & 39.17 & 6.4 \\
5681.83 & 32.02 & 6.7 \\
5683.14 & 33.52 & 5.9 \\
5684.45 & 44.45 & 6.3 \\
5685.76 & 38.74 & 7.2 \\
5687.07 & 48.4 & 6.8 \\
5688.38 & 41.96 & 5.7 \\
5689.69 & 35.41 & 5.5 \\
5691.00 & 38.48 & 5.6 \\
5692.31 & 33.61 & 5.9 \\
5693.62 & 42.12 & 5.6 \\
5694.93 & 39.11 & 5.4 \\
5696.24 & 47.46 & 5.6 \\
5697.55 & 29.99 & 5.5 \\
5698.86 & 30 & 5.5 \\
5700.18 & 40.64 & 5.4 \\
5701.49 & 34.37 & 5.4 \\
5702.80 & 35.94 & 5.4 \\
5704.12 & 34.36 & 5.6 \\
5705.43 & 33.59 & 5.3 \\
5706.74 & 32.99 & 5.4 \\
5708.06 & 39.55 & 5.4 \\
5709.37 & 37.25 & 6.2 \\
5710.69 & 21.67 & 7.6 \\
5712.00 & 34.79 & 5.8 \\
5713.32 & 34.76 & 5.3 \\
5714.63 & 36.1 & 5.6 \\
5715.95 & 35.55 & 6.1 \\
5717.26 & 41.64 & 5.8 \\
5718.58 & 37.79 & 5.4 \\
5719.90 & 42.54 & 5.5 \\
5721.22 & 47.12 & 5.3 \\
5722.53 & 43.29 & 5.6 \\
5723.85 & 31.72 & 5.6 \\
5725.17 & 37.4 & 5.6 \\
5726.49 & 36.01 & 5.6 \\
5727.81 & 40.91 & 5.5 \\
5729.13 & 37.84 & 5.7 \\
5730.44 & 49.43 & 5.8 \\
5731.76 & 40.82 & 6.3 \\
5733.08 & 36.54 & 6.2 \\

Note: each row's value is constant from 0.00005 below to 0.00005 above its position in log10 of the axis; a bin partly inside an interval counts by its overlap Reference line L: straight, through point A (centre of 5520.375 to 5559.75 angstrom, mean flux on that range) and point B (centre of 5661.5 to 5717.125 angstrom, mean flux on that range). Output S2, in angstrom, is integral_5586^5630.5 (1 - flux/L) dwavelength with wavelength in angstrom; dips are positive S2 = 2.63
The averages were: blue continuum 36.7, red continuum 37.7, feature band 35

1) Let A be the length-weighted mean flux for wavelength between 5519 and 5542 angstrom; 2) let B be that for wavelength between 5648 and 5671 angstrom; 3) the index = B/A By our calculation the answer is 1.09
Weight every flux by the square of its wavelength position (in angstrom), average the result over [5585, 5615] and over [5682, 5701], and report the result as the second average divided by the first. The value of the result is 1.2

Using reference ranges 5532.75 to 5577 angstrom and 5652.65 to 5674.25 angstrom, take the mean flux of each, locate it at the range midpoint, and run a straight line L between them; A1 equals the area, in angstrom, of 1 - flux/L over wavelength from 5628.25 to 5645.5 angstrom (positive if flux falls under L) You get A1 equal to 0.7 angstrom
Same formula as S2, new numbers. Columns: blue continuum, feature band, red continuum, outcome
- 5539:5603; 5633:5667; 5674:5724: -0.2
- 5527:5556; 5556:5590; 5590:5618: -2.8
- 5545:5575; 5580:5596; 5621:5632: 0.7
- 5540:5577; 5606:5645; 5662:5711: 2.1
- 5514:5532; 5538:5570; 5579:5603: -3.1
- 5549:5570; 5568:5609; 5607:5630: 1.1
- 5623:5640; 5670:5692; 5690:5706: -1.8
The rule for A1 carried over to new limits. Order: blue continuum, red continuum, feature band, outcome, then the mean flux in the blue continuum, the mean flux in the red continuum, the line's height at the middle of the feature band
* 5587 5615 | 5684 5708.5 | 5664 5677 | -1.26 angstrom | 34.5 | 37.9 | 37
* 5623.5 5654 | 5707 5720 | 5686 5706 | -0.91 angstrom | 37.1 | 35.8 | 36.1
